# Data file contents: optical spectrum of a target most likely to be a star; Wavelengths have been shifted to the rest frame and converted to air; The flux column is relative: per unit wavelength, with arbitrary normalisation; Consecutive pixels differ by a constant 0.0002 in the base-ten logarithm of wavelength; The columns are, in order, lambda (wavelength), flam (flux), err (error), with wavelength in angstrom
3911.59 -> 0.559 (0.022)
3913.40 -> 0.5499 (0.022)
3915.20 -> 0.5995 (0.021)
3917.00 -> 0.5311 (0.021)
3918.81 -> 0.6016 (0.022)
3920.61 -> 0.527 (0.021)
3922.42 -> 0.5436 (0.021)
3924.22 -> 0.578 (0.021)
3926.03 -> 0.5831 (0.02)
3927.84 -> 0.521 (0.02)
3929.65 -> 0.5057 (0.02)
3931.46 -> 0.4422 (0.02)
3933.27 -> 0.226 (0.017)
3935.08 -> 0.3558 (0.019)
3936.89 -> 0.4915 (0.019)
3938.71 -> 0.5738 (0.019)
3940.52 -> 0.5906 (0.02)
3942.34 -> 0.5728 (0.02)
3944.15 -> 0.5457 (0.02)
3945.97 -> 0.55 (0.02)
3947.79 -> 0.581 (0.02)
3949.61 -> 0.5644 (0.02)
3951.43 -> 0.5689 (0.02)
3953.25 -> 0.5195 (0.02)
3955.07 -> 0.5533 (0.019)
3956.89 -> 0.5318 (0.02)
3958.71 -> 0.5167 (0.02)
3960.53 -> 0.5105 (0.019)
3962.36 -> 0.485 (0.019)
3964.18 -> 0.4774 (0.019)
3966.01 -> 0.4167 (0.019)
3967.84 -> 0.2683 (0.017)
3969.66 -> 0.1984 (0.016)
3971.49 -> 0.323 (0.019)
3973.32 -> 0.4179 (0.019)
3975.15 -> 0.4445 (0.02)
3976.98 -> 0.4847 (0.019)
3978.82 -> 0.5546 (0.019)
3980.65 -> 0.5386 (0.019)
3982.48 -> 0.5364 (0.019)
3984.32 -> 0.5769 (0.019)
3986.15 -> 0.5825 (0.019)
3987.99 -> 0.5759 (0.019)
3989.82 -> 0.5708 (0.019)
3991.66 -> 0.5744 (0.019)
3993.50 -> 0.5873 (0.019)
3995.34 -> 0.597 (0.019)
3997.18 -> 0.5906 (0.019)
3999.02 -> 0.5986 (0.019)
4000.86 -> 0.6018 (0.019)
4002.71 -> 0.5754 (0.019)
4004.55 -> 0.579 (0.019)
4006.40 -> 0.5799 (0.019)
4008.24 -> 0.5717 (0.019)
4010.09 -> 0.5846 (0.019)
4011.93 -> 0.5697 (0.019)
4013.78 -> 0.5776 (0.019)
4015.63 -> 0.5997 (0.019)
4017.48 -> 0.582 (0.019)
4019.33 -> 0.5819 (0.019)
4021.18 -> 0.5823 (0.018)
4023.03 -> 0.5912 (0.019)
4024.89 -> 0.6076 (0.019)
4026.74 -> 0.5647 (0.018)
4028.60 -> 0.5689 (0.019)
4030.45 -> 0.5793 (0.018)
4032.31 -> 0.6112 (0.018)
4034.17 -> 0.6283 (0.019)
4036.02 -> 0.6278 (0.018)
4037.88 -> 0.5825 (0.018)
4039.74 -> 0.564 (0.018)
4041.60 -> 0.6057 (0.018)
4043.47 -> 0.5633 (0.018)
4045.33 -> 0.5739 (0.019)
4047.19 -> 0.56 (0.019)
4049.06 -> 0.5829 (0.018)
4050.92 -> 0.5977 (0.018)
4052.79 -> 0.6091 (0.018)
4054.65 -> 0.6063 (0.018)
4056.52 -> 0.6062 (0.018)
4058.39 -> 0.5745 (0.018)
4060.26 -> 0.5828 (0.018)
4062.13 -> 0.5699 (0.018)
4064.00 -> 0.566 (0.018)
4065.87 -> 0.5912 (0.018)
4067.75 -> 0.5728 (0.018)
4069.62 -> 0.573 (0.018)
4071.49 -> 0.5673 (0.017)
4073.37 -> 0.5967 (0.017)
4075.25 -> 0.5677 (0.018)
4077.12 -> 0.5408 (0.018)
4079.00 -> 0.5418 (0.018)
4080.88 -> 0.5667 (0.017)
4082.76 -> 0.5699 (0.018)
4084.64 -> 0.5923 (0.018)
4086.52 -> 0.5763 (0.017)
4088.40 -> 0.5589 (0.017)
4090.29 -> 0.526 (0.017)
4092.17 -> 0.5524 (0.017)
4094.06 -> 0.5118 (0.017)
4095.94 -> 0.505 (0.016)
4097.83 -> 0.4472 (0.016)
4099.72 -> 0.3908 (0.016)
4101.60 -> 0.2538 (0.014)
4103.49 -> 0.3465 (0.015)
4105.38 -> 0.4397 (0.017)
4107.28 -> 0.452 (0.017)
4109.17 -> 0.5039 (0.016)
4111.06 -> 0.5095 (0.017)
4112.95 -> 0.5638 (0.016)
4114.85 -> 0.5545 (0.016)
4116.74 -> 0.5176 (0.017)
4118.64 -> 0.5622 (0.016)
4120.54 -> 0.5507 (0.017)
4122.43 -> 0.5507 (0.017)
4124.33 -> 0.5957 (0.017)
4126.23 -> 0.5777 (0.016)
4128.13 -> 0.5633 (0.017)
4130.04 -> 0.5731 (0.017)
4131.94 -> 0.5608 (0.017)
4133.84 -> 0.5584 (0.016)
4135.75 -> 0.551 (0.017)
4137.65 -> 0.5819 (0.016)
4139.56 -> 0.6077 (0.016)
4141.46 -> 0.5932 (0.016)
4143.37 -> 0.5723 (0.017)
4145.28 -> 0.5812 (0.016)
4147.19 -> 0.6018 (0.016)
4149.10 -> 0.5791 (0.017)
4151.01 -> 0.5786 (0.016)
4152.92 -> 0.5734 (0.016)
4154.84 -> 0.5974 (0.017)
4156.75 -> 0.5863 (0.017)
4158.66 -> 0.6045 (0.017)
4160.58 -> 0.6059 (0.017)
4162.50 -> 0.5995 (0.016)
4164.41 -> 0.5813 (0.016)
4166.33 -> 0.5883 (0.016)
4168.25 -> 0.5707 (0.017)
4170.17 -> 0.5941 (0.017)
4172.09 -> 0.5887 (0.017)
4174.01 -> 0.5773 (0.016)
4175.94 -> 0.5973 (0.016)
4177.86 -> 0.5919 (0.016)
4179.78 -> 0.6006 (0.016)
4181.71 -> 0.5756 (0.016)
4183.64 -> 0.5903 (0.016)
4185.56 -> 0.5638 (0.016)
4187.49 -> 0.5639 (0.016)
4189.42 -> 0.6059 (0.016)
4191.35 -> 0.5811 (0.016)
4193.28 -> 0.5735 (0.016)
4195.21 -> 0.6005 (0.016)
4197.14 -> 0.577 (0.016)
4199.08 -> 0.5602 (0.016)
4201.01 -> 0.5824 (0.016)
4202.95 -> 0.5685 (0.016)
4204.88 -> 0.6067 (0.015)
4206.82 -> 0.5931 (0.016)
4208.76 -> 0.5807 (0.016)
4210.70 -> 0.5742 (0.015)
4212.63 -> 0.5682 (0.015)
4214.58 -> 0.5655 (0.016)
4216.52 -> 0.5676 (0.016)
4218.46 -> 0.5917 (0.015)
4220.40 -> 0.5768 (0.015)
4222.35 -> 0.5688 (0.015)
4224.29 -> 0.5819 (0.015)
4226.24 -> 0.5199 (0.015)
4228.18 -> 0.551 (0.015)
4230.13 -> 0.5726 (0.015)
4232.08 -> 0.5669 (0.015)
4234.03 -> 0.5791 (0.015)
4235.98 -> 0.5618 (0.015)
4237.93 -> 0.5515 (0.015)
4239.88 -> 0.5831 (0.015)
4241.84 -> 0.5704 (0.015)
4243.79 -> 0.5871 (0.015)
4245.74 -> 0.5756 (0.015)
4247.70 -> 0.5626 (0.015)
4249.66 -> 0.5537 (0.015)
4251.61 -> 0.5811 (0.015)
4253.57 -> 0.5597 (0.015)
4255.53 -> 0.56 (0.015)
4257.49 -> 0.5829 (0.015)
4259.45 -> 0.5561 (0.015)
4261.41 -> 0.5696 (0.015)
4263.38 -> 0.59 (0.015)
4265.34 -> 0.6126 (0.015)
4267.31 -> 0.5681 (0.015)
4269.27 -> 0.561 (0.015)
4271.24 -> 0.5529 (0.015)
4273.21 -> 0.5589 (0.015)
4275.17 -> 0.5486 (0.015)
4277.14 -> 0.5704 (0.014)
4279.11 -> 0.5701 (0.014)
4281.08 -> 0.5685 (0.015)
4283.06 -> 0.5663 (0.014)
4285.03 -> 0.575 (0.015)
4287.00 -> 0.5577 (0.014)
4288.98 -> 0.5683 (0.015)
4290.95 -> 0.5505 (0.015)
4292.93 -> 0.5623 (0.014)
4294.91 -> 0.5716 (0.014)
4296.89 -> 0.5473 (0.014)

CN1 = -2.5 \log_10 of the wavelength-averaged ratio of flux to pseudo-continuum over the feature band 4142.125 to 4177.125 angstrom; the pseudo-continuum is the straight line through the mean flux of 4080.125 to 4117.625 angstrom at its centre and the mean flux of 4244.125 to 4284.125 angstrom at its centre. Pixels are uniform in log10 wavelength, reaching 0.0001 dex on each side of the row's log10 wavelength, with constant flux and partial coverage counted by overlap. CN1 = -0.13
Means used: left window 0.497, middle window 0.588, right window 0.569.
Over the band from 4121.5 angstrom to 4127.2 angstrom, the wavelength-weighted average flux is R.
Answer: 0.575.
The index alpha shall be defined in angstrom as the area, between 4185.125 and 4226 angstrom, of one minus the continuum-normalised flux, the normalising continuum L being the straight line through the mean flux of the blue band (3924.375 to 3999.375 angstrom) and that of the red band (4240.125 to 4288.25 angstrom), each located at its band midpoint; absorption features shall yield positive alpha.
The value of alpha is -1.5 angstrom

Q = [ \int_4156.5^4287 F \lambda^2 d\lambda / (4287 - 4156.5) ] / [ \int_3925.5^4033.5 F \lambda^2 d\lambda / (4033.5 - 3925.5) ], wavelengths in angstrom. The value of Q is 1.22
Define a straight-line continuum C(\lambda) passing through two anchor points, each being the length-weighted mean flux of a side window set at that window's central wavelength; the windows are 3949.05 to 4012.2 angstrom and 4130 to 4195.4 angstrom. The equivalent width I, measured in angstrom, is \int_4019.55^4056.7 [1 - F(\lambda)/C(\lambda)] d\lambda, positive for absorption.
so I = -3.41 angstrom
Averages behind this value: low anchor 0.52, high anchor 0.584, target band 0.59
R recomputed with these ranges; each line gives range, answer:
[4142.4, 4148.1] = 0.585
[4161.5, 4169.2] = 0.585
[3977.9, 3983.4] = 0.543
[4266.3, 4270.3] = 0.564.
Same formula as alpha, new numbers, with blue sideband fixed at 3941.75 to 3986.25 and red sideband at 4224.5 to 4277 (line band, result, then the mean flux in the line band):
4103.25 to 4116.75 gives 0.98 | 0.491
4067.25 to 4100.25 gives -1.34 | 0.543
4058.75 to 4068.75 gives -1.15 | 0.576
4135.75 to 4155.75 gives -1.70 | 0.585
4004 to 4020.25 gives -2.50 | 0.581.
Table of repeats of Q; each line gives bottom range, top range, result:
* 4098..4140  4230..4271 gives 1.18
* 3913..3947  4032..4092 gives 1.19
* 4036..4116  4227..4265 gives 1.14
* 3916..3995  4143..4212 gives 1.29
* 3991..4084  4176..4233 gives 1.07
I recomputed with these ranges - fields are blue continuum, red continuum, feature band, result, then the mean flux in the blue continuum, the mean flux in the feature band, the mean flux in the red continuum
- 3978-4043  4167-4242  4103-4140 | 2.7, 0.583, 0.537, 0.577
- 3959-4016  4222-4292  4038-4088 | -4.1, 0.52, 0.578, 0.567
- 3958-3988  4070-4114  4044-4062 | -3.4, 0.462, 0.587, 0.509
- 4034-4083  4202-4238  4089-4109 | 4.5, 0.58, 0.447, 0.571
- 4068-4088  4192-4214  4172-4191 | -0.2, 0.569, 0.585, 0.58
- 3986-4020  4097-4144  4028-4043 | -0.8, 0.583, 0.596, 0.519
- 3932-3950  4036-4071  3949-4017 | 1.1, 0.502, 0.525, 0.583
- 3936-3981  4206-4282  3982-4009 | -4.3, 0.49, 0.581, 0.57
